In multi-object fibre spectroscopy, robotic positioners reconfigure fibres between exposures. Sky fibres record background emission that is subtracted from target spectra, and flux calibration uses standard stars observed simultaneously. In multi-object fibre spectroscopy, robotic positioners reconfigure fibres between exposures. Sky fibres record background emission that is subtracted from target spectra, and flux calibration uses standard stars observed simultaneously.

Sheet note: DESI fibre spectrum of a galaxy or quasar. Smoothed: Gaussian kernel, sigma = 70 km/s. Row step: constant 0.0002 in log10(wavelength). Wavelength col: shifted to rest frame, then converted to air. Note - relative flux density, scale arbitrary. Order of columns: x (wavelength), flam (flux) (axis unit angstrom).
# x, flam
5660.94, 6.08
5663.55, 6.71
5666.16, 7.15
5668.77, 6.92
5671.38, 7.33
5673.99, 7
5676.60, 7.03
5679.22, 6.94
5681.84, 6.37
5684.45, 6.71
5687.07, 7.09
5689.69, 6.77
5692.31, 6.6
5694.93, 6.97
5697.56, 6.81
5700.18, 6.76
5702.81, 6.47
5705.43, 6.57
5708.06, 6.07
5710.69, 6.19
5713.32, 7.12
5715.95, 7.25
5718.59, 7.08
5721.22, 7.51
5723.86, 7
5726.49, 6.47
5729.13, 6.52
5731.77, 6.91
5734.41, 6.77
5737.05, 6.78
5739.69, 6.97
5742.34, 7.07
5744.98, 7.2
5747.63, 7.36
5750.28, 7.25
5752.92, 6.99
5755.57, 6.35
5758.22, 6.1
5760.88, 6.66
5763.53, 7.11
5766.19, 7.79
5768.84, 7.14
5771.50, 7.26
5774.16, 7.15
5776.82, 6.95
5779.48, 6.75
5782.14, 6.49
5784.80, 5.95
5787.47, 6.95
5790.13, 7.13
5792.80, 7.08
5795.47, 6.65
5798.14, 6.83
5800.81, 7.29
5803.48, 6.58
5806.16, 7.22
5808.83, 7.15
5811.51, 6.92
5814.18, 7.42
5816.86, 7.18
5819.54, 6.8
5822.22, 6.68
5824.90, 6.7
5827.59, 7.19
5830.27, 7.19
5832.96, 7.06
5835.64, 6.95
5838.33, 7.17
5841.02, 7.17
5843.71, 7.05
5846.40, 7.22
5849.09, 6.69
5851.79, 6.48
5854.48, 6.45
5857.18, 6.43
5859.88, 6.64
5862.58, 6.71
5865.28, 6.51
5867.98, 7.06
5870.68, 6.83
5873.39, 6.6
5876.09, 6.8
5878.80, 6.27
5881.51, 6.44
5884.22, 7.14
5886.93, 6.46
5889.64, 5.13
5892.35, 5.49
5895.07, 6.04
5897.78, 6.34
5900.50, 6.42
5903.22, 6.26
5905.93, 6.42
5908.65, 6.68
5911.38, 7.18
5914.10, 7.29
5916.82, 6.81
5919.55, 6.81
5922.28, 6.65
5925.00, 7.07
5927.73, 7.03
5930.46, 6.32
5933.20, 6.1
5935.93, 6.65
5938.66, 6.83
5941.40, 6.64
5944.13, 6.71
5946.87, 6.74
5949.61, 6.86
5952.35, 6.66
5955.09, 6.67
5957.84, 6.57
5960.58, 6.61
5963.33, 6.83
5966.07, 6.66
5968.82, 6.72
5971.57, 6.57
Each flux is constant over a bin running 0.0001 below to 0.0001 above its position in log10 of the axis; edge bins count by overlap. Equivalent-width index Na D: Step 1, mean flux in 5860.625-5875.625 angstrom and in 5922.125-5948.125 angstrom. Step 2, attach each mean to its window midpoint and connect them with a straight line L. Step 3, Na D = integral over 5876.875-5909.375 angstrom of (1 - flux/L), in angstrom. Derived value 2.2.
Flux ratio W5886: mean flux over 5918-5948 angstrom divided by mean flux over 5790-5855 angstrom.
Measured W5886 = 0.96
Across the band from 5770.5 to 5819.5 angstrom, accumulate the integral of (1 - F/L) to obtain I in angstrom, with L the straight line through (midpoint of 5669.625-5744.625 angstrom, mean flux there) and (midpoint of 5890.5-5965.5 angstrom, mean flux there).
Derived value -1.4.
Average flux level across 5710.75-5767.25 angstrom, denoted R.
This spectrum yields 6.94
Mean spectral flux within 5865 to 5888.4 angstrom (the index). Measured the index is 6.68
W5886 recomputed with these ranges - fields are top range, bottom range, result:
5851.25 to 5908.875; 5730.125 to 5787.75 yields 0.93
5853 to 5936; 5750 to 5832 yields 0.94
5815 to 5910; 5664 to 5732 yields 0.97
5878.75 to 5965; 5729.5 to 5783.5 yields 0.95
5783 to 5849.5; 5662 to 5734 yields 1.02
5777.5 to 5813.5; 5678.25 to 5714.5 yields 1.03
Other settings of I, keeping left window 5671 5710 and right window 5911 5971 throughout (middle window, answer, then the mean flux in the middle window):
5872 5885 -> 0.21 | 6.63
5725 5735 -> 0.11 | 6.67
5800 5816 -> -0.84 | 7.09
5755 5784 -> -0.61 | 6.88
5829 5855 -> -0.84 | 6.96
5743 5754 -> -0.74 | 7.2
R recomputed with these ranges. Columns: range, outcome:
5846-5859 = 6.61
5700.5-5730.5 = 6.75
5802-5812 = 6.97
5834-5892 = 6.66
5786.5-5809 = 6.98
